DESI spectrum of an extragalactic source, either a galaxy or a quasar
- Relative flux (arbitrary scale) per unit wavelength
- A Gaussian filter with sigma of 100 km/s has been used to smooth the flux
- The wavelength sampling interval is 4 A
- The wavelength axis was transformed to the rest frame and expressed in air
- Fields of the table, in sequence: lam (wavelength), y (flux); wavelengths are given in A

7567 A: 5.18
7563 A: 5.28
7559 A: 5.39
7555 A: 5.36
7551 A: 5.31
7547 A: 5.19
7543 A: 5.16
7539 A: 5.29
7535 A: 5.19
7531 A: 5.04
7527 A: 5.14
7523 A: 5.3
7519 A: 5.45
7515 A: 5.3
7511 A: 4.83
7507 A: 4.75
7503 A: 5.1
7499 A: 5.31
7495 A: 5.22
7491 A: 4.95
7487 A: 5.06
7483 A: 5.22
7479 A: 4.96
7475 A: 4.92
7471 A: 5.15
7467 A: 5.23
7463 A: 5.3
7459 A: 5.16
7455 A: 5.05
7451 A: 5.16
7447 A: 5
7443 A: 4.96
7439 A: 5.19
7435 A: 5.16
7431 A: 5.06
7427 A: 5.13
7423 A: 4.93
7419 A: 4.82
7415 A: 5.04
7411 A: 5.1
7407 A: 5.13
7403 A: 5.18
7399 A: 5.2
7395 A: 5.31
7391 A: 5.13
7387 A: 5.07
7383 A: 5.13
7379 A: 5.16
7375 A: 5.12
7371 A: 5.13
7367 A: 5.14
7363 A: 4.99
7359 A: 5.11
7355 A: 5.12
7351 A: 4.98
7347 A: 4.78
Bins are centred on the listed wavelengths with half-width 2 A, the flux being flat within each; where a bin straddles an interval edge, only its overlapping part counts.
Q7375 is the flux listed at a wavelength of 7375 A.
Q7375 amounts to 5.12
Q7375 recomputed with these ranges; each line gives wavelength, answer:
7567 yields 5.18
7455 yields 5.05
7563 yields 5.28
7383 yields 5.13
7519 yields 5.45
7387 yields 5.07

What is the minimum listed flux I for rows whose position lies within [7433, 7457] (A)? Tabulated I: 4.96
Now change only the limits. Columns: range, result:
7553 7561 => 5.36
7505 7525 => 4.75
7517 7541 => 5.04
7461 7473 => 5.15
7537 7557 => 5.16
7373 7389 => 5.07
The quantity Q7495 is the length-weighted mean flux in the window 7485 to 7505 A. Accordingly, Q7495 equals 5.13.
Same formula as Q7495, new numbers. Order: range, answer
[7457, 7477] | 5.15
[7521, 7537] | 5.17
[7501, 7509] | 4.92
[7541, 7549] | 5.18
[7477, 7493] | 5.05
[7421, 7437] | 5.07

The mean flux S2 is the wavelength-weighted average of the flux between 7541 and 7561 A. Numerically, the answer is 5.28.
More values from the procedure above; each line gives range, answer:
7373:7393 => 5.12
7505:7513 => 4.79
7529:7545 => 5.17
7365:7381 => 5.14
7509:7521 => 5.19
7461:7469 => 5.27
